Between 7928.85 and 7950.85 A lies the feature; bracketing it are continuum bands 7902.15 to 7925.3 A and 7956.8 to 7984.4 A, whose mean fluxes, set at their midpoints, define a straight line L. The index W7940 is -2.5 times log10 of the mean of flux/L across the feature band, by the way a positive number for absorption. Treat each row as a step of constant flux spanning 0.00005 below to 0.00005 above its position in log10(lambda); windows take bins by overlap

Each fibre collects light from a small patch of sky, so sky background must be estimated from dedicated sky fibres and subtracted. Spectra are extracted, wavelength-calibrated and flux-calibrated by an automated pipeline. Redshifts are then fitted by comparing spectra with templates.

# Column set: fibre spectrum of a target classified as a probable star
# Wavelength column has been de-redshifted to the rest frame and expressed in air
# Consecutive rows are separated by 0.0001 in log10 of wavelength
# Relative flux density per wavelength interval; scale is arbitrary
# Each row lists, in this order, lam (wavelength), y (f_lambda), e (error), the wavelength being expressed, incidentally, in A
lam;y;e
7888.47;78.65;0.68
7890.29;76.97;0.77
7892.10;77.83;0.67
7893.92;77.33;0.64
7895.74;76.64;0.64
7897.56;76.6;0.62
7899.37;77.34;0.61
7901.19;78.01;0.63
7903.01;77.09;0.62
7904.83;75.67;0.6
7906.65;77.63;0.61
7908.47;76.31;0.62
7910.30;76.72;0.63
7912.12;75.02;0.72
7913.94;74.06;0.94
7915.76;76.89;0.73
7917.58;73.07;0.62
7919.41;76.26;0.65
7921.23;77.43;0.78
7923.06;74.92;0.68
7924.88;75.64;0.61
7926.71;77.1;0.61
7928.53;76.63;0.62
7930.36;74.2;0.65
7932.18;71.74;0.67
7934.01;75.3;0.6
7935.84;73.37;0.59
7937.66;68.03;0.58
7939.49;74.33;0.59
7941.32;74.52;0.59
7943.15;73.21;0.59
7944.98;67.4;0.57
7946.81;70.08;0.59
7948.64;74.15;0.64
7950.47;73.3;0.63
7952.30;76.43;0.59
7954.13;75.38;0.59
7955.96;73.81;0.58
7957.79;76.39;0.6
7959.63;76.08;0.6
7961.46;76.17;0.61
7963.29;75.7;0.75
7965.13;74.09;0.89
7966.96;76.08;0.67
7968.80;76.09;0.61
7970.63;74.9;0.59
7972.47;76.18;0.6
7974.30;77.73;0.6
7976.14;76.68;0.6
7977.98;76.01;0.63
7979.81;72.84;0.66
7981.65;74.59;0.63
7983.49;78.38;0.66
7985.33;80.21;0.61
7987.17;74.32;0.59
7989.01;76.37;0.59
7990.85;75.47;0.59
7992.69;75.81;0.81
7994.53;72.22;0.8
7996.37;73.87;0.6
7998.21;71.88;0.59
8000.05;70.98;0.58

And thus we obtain 0.05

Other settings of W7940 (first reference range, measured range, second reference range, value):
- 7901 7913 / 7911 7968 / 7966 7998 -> 0.02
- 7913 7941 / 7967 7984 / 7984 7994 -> 0.00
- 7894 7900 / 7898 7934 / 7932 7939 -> -0.02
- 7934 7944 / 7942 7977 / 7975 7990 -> 0.00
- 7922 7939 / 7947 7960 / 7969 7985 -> 0.01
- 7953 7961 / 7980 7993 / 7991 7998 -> -0.03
